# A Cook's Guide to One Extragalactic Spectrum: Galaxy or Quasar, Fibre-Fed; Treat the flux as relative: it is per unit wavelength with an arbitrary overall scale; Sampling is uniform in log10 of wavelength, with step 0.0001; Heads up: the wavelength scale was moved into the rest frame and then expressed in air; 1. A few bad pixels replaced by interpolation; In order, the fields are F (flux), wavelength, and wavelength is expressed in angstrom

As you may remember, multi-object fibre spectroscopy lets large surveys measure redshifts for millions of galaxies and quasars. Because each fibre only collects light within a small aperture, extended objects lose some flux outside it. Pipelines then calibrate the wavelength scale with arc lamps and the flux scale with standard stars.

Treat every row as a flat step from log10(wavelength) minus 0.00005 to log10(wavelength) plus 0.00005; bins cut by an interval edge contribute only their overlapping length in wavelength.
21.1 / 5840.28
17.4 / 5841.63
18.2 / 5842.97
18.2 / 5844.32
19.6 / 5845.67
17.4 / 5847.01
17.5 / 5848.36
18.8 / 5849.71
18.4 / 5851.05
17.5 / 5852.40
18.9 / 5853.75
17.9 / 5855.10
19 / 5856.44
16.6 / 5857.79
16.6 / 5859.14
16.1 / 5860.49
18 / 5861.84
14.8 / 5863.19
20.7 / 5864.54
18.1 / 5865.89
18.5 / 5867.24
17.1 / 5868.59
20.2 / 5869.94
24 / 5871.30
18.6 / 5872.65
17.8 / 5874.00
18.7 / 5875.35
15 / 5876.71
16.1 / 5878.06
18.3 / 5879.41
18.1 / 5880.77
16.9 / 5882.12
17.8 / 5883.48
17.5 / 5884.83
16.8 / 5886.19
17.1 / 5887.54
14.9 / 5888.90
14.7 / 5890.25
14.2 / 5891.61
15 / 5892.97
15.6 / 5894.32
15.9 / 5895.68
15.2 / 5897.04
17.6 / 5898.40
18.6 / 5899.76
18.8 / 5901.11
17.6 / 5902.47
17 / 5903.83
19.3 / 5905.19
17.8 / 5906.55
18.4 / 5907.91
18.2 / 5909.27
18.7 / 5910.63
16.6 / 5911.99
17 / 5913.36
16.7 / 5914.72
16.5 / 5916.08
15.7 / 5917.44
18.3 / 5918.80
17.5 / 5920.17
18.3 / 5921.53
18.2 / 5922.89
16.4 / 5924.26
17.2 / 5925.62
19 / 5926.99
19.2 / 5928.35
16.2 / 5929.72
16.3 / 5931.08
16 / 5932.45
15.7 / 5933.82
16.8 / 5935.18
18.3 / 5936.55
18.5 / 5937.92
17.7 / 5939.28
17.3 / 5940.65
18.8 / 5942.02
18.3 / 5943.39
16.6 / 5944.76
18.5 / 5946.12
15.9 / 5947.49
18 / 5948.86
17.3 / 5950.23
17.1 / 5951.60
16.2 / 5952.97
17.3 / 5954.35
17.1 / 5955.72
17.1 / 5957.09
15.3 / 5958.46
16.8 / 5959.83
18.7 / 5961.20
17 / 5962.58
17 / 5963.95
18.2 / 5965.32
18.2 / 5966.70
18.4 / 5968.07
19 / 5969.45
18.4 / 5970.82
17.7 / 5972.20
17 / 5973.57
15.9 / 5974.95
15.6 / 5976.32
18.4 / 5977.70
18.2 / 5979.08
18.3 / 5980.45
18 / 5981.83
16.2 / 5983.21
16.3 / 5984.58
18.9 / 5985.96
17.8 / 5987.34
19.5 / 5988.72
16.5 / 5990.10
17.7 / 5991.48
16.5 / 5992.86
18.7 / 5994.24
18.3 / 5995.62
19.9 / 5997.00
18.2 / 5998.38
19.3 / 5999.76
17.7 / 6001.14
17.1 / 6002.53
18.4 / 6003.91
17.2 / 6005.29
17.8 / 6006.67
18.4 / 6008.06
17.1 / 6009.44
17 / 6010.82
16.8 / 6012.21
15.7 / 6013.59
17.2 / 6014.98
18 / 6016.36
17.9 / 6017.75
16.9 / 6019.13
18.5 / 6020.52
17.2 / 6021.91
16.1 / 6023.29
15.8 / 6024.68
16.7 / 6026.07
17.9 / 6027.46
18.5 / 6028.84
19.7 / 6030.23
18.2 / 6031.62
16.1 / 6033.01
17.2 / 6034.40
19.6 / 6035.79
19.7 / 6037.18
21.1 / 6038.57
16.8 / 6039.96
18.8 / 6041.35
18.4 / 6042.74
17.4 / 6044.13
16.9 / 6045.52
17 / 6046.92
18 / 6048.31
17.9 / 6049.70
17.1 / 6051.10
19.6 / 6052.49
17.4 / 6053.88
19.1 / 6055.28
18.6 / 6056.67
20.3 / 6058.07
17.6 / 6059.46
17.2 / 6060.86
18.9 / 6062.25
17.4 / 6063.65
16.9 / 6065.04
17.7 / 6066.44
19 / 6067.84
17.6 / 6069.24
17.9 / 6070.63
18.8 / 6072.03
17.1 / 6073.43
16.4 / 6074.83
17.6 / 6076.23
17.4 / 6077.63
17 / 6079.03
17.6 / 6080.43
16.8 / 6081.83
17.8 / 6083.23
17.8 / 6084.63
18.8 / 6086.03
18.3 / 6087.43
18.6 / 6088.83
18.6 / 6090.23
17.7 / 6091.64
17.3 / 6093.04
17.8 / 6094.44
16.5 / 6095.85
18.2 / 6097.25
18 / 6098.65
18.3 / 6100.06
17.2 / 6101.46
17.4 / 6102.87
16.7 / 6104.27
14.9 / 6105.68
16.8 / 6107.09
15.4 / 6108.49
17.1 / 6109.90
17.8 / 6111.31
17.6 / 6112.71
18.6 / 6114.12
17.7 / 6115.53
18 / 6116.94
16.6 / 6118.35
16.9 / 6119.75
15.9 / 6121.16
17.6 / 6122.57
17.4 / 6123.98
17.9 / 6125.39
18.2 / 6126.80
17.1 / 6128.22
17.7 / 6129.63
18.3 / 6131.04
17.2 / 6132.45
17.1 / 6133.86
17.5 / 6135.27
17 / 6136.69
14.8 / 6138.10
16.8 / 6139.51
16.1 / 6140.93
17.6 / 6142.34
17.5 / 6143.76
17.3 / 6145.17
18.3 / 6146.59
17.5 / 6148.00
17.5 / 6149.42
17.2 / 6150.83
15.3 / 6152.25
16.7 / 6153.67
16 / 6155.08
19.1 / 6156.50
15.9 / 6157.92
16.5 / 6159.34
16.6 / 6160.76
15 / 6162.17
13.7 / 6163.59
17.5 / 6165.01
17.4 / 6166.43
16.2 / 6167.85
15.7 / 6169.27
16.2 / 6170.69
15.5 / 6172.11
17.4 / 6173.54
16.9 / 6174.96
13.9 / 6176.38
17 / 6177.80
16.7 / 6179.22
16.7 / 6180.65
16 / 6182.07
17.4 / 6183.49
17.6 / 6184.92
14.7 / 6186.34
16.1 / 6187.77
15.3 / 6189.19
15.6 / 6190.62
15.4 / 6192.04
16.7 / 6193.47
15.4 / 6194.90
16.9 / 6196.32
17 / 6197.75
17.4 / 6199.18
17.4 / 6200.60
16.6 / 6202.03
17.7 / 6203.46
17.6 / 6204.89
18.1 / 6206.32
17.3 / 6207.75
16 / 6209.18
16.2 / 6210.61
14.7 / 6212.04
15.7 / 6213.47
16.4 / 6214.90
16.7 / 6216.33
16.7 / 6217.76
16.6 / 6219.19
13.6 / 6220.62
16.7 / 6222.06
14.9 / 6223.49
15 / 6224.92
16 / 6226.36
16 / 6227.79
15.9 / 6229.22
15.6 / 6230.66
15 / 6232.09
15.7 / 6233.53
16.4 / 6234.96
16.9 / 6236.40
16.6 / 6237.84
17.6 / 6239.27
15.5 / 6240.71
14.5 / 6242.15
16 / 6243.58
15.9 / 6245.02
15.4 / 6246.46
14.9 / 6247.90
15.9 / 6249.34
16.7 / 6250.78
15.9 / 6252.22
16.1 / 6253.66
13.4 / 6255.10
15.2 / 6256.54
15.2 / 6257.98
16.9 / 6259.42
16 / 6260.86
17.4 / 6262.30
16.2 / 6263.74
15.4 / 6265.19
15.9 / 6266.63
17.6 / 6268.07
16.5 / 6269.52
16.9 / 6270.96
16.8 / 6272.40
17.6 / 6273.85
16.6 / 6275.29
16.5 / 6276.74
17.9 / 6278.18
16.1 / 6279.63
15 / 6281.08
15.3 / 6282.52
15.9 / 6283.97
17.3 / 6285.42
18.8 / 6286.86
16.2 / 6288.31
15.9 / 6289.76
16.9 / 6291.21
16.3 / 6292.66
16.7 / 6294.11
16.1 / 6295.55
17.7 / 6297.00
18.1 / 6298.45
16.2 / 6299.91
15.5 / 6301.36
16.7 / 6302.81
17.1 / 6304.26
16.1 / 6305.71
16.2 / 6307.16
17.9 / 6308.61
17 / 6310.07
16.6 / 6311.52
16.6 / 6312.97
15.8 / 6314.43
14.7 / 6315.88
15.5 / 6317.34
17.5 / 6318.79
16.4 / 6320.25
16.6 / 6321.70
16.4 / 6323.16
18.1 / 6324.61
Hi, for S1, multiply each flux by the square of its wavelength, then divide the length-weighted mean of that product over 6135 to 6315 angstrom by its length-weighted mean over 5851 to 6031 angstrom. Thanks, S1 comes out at 1.0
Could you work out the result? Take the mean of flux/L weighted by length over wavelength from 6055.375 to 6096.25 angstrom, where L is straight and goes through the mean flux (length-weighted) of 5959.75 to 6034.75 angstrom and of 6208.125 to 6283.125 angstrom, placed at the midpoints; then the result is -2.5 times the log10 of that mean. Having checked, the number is -0.05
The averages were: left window 17.6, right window 16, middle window 17.9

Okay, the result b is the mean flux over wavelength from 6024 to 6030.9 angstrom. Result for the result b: 17.7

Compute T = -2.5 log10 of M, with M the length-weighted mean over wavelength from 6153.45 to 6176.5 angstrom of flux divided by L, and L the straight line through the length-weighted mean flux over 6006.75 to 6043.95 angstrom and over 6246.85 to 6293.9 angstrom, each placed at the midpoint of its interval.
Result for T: 0.04 mag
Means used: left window 17.7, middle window 16.3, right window 16.3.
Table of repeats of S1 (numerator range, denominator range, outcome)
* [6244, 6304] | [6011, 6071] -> 0.99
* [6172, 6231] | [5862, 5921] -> 1.04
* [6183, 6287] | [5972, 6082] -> 0.98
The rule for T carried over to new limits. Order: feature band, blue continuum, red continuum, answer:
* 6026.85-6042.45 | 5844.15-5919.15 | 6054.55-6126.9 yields -0.06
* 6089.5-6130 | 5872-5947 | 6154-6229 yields -0.05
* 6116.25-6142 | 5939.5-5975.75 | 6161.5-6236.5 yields -0.04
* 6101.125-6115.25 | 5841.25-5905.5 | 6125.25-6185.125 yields 0.00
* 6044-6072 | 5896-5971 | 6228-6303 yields -0.06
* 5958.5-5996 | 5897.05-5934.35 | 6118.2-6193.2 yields -0.02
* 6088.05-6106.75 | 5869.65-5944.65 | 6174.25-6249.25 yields -0.05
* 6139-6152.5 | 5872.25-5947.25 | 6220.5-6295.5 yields -0.04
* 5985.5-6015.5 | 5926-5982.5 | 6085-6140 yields -0.02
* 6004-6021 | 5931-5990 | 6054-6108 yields 0.01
